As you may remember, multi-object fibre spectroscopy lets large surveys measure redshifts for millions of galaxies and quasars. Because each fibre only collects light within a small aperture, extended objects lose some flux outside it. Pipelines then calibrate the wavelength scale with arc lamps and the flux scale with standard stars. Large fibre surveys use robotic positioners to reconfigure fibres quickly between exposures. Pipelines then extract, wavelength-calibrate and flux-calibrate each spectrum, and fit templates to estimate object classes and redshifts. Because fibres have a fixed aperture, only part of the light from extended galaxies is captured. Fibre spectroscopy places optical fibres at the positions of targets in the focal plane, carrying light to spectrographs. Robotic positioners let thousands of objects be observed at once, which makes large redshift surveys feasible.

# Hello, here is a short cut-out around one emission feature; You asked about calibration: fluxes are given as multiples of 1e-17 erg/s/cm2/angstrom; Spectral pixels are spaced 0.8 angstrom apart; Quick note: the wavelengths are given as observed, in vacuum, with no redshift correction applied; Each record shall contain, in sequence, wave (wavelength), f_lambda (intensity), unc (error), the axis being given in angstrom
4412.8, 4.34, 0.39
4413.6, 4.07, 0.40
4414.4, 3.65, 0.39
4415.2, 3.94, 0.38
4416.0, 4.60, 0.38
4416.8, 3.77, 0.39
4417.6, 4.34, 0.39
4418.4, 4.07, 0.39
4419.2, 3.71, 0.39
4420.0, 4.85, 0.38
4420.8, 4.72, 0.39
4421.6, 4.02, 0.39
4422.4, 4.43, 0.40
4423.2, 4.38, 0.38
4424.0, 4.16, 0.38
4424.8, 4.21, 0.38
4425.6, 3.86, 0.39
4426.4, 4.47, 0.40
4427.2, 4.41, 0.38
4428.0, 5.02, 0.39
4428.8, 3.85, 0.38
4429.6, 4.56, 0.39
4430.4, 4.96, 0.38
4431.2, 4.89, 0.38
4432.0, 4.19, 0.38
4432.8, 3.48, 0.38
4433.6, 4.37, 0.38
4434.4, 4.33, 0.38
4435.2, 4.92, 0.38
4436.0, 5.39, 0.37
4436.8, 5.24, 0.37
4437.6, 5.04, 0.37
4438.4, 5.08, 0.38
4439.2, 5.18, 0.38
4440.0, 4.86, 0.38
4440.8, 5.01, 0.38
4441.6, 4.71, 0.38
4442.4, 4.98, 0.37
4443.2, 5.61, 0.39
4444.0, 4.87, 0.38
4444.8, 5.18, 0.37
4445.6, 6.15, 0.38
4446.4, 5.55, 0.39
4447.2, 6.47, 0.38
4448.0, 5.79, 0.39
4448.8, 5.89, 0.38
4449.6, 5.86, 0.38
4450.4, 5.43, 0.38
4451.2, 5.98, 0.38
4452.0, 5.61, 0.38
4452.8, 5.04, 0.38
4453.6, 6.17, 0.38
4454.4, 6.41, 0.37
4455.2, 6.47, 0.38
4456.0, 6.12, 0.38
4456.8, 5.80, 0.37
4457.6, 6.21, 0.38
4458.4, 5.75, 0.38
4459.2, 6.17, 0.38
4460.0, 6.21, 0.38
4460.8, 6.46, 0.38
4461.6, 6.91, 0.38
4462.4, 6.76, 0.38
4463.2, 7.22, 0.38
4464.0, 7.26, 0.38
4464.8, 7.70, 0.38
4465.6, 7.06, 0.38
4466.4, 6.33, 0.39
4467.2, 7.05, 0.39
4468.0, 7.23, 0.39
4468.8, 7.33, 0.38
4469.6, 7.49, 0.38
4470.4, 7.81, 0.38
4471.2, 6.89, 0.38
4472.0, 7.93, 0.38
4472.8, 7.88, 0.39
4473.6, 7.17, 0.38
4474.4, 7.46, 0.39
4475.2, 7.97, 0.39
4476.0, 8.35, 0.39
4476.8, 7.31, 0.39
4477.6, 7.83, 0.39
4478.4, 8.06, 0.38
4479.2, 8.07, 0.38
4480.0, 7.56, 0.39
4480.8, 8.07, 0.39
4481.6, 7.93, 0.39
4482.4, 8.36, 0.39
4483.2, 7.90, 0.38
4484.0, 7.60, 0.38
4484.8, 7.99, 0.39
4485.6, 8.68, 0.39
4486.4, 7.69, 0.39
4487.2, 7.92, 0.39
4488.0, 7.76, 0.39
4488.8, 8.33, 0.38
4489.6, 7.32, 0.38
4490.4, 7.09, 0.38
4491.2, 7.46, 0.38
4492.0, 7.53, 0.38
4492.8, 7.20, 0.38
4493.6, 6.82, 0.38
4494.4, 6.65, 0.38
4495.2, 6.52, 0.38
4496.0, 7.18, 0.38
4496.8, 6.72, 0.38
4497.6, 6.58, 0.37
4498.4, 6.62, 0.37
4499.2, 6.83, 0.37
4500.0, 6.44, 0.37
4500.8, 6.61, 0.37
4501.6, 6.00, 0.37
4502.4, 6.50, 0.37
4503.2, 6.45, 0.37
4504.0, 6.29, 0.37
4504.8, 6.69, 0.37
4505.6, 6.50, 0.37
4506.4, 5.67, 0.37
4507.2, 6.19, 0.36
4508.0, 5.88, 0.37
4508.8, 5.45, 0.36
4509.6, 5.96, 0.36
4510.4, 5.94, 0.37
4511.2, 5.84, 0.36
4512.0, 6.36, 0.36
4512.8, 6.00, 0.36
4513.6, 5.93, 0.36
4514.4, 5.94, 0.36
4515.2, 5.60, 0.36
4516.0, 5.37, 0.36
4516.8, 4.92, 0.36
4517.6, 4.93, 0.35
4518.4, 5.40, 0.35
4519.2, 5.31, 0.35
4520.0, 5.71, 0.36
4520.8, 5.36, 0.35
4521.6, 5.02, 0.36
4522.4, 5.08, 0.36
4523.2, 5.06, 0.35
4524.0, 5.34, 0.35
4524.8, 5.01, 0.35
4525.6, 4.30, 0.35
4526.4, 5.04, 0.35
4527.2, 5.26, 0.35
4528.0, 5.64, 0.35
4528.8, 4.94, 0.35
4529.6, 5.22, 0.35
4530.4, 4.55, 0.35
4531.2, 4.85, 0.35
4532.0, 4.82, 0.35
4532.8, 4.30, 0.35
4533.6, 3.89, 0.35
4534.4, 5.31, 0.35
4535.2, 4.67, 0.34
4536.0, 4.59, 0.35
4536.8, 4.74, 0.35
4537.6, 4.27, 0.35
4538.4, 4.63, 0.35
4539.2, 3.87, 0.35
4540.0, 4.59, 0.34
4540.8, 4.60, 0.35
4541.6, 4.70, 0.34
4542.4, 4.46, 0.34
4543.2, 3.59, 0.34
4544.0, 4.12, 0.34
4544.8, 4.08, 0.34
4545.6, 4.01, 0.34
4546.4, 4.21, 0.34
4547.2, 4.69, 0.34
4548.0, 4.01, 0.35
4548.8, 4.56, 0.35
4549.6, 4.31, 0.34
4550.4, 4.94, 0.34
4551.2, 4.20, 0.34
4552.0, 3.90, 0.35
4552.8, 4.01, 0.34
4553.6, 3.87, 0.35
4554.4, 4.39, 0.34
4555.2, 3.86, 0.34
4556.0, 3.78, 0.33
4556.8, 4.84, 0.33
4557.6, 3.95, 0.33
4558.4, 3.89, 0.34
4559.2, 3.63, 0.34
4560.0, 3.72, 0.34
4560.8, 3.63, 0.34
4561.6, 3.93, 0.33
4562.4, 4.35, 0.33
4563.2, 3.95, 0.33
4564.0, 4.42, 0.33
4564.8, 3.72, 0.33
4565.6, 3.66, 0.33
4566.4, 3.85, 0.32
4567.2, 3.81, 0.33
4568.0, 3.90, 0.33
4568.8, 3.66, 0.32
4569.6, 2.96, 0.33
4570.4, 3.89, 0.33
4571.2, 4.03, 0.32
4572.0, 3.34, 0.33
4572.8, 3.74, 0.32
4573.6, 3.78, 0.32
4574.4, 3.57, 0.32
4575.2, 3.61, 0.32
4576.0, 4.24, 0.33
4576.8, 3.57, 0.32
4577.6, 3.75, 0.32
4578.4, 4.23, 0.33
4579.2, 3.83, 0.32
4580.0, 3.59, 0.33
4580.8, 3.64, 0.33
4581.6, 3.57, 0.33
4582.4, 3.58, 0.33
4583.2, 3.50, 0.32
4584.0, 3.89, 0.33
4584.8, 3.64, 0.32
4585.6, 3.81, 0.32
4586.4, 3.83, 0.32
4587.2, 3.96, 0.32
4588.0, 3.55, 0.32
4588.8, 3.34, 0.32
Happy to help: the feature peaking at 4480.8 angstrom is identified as C IV 1549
